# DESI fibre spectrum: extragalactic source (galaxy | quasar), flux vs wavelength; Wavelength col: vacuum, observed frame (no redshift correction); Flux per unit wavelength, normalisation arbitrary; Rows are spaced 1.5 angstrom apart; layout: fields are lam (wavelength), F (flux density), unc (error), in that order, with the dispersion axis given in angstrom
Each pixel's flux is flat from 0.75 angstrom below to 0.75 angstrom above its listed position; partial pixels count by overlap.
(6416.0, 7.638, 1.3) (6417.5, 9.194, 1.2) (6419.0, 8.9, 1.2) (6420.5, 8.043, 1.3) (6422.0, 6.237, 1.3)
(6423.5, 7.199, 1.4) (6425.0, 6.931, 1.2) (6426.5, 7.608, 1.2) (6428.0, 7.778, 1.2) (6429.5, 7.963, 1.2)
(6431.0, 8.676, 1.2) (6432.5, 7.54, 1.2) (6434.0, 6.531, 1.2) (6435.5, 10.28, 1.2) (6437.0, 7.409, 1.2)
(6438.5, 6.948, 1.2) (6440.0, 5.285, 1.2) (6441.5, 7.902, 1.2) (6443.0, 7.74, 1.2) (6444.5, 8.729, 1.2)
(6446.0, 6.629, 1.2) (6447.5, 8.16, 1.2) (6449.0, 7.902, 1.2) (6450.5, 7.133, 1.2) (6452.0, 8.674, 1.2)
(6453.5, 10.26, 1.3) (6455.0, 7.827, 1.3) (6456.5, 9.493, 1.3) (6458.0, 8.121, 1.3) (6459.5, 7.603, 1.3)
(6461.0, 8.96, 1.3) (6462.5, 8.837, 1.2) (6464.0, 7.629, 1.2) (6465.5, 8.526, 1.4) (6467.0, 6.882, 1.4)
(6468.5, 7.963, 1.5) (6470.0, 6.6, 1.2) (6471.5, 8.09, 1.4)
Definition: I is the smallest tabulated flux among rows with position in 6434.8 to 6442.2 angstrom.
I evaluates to 5.285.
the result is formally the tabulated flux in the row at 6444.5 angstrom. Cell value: 8.729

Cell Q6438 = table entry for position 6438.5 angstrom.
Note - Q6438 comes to 6.948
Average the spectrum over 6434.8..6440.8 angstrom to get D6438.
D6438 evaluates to 7.46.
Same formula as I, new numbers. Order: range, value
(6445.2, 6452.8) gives 6.629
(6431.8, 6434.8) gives 6.531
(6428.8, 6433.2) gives 7.54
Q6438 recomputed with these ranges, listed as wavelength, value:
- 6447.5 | 8.16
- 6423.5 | 7.199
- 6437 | 7.409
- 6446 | 6.629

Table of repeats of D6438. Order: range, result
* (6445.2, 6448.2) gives 7.4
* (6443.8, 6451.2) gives 7.71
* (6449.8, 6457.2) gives 8.68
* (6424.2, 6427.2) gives 7.26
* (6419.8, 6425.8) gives 7.1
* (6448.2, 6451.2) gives 7.53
